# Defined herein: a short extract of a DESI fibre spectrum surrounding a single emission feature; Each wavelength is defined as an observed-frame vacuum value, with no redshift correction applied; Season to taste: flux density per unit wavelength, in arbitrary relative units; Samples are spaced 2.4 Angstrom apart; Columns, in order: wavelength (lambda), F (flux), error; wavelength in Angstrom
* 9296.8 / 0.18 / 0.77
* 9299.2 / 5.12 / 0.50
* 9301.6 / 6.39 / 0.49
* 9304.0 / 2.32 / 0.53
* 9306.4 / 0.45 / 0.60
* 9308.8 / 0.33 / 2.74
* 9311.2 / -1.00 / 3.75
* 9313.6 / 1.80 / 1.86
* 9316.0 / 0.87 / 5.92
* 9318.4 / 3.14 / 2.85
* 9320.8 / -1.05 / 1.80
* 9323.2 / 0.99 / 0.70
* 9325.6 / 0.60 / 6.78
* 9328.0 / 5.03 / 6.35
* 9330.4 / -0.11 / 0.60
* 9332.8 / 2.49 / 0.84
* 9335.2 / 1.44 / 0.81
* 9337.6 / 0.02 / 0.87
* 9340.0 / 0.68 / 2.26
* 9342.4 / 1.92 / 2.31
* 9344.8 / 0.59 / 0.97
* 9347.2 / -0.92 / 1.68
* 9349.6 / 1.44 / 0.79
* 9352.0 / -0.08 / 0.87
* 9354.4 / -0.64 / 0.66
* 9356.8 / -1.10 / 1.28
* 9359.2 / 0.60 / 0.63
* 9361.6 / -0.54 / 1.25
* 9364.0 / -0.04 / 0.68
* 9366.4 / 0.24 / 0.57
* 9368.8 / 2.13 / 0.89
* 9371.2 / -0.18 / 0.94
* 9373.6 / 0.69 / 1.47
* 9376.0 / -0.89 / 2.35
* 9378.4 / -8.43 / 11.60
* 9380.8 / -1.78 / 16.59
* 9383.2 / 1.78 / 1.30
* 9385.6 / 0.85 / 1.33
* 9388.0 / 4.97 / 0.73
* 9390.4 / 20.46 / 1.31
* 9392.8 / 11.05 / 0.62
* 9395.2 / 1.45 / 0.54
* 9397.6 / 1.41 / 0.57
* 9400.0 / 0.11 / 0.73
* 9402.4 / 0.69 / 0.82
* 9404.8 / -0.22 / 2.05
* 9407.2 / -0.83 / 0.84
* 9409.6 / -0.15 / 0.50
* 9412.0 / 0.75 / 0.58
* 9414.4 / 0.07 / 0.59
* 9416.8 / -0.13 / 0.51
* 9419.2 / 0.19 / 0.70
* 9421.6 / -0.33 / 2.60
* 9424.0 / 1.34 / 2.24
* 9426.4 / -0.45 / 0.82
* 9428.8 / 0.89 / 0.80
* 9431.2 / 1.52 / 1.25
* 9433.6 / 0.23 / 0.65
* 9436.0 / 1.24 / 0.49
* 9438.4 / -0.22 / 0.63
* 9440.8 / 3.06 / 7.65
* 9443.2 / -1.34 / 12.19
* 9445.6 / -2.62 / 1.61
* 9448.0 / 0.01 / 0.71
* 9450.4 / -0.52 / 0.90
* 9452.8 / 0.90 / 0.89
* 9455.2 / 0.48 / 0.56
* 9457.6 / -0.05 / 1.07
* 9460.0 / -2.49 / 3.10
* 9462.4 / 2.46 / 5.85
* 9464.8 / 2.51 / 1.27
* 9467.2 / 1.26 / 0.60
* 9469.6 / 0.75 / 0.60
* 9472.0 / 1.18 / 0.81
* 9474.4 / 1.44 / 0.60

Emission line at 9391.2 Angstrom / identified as [O III]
